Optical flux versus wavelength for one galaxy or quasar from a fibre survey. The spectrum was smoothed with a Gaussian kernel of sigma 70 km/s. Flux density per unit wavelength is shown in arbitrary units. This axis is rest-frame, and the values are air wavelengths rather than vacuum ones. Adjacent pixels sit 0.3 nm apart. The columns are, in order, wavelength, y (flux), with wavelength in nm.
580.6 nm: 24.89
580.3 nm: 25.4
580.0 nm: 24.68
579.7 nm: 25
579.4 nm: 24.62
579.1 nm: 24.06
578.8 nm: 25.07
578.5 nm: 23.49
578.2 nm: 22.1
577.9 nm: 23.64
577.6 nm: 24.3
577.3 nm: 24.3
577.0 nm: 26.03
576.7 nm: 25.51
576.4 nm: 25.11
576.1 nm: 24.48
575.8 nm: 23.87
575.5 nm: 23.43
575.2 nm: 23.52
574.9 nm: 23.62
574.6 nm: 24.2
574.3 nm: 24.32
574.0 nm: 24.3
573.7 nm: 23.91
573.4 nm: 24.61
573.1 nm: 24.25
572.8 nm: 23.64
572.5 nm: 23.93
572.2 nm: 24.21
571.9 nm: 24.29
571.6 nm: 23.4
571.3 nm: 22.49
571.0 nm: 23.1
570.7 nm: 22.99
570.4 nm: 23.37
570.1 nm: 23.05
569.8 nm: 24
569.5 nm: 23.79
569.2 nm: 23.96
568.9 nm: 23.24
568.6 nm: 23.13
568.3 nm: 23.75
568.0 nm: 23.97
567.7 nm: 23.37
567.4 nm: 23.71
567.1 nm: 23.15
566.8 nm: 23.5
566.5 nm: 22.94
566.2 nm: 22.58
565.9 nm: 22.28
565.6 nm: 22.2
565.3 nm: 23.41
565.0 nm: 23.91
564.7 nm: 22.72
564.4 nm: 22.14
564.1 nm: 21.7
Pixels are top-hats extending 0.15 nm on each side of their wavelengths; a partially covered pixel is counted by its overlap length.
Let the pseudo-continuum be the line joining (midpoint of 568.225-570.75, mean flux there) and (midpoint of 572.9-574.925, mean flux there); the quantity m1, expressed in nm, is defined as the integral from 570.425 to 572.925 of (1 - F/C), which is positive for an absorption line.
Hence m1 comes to 0.04 nm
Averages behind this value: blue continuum 23.5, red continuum 24.2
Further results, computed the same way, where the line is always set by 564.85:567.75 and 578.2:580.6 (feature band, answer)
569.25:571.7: 0.025 nm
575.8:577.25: -0.054 nm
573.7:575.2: -0.005 nm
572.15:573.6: -0.020 nm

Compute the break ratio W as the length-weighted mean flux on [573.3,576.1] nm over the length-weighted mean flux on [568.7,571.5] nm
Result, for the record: 1.03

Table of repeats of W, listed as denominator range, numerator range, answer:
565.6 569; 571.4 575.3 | 1.03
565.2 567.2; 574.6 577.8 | 1.07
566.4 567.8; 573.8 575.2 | 1.03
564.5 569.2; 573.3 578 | 1.05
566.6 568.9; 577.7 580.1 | 1.03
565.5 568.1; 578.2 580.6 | 1.06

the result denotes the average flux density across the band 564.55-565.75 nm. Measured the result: 23.1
